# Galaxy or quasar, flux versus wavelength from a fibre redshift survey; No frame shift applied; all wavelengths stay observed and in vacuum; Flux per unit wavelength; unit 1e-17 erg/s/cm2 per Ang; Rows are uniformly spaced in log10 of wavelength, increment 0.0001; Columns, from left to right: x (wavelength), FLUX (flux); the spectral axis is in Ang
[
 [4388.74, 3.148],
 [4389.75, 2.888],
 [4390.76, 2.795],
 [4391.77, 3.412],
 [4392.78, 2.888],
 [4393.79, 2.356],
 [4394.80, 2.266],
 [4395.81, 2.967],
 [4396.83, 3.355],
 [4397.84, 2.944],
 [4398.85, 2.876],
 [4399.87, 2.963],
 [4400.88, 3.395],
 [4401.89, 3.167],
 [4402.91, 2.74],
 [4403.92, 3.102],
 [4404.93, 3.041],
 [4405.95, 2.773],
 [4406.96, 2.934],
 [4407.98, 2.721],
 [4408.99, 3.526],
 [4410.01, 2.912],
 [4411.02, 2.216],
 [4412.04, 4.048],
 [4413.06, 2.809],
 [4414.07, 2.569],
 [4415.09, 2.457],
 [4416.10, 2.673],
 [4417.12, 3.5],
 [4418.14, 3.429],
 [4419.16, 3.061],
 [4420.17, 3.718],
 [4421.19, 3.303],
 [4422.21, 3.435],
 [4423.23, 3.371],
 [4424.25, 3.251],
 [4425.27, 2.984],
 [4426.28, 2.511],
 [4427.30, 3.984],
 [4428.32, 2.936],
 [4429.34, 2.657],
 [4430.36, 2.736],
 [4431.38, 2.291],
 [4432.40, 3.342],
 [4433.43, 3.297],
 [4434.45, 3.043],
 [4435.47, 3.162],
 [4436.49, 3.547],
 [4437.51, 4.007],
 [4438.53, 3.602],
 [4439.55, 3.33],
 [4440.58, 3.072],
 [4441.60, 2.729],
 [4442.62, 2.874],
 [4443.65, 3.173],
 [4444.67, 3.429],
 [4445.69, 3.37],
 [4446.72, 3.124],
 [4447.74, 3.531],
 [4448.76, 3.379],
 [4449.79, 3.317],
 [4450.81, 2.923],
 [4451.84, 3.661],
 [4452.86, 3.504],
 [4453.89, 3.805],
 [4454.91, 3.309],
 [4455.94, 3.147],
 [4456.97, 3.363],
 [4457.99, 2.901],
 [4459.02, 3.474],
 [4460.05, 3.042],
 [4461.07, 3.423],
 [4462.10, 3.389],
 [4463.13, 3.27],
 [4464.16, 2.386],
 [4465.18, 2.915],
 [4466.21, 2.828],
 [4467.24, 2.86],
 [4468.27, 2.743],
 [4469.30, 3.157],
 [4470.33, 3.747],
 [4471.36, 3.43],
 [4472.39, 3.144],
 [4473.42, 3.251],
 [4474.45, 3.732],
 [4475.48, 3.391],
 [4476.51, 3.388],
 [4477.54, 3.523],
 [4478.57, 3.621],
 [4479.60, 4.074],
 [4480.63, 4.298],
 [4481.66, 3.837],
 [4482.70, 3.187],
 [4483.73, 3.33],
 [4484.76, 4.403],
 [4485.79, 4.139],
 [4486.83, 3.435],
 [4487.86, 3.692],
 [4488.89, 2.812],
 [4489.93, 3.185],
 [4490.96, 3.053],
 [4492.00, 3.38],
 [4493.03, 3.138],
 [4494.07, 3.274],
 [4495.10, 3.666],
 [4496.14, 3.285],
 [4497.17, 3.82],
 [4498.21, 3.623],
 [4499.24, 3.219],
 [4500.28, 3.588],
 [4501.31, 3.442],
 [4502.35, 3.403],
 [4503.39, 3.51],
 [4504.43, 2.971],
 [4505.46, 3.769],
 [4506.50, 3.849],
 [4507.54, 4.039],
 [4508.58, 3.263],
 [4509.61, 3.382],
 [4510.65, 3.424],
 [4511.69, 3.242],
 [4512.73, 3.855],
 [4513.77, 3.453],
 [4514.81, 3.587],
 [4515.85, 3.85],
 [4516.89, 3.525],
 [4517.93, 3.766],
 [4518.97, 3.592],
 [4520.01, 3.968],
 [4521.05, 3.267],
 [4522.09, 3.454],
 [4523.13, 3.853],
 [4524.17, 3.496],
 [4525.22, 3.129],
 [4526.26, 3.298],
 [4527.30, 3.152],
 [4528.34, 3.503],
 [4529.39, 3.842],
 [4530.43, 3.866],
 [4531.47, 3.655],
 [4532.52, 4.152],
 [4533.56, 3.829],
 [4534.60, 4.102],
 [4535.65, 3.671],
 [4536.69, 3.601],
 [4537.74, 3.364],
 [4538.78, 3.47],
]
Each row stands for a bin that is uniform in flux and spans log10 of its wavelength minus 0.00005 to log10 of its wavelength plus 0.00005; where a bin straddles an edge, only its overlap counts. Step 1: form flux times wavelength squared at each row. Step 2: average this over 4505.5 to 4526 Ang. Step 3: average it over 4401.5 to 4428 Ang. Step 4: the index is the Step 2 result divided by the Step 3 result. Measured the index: 1.21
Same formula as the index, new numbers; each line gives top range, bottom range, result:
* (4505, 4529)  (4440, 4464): 1.12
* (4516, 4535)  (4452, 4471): 1.17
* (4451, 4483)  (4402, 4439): 1.10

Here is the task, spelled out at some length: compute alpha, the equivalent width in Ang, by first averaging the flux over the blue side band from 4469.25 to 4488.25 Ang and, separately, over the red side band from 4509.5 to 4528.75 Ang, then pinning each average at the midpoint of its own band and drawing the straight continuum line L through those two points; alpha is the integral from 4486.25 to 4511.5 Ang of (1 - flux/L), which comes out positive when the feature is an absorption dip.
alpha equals 1.1 Ang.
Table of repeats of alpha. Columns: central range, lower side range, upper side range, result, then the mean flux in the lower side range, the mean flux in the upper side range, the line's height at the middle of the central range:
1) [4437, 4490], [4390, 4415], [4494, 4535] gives -1.2 Ang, 2.94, 3.58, 3.29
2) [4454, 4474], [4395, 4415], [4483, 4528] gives 0.8 Ang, 2.98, 3.5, 3.29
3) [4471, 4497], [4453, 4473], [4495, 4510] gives -1.2 Ang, 3.18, 3.52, 3.36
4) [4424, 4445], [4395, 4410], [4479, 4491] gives 0.8 Ang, 3.02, 3.64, 3.26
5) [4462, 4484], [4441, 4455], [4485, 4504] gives 0.2 Ang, 3.29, 3.44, 3.37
